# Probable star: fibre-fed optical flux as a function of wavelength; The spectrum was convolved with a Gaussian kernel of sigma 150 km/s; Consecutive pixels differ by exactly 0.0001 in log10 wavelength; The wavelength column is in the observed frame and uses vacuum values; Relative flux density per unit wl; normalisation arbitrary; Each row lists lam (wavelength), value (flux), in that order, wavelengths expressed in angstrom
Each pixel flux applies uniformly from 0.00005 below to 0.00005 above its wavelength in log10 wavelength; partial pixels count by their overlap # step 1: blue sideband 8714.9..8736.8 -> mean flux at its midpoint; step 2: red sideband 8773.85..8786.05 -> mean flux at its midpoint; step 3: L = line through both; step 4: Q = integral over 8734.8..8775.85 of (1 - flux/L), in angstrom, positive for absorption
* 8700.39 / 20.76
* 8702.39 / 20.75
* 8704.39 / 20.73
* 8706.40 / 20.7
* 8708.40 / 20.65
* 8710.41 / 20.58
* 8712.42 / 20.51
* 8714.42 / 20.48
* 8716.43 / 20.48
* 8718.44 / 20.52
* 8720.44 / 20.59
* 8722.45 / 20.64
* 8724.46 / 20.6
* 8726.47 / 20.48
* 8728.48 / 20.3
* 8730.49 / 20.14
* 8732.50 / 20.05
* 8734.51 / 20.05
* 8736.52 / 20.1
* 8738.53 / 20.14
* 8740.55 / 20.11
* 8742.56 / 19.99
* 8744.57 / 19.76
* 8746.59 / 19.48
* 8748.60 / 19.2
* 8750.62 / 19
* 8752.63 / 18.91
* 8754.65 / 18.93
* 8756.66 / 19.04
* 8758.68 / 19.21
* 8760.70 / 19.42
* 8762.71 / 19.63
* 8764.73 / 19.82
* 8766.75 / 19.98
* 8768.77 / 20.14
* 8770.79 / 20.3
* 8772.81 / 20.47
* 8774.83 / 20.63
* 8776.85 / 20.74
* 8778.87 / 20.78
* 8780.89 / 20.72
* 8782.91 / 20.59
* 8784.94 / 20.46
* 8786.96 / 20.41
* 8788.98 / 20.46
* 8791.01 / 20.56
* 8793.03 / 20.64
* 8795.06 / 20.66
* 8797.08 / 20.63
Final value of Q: 1.6 angstrom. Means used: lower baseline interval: 20.4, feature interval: 19.7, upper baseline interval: 20.7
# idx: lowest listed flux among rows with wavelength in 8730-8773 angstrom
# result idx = 18.91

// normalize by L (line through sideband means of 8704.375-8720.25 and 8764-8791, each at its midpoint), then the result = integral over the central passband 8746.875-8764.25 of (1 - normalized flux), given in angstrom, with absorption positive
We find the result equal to 1.1 angstrom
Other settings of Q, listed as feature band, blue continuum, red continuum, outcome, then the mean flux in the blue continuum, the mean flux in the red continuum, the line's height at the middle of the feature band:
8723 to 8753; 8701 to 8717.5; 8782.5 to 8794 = 1.0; 20.6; 20.5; 20.6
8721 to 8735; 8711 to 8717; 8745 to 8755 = -0.3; 20.5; 19.1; 20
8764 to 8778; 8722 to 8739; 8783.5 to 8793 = 0.1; 20.3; 20.5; 20.4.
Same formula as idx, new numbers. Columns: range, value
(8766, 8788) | 19.98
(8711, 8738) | 20.05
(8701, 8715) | 20.48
